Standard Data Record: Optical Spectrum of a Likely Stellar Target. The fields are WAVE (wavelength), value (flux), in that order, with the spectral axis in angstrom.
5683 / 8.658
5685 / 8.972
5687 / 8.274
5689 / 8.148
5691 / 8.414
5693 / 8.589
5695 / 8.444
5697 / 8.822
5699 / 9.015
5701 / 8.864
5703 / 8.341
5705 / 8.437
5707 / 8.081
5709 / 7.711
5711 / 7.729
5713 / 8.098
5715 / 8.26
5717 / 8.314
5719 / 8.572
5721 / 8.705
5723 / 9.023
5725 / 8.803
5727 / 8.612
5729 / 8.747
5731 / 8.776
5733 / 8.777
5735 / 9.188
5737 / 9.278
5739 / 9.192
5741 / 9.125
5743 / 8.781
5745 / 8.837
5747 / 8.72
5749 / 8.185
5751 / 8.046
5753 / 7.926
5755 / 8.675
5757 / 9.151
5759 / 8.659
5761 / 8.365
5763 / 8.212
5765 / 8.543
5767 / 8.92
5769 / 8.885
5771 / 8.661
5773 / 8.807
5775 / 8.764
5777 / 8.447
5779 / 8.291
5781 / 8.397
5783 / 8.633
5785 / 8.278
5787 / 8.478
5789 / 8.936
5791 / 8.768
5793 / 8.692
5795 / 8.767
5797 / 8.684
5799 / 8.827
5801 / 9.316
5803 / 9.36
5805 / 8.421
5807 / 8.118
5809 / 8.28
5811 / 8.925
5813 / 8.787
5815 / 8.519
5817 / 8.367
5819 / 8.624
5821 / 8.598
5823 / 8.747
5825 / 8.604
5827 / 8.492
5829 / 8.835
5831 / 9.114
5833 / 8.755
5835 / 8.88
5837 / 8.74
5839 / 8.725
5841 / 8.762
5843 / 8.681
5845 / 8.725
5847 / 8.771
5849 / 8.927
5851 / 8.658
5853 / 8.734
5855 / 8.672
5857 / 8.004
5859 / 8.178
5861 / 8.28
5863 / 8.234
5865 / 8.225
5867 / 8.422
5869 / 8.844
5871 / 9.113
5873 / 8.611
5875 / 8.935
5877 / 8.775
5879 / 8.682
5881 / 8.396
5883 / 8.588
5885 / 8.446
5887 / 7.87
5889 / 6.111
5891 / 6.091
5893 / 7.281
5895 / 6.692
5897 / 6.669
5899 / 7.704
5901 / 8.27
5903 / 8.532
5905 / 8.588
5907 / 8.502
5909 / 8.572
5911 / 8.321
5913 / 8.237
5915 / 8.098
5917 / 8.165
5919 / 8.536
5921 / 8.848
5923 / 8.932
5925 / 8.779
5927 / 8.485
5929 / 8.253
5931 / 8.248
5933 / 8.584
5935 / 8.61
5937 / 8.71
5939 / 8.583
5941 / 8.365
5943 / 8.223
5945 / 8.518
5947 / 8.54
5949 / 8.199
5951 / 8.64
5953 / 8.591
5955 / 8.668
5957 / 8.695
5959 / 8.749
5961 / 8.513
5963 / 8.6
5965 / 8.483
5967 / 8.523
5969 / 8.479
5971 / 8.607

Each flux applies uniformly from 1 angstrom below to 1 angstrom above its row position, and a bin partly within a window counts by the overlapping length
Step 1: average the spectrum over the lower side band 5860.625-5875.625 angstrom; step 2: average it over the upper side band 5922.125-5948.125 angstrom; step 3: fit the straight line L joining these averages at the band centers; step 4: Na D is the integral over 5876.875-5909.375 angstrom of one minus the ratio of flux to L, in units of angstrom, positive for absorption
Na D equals 2.8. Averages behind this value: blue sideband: 8.59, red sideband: 8.52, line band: 7.83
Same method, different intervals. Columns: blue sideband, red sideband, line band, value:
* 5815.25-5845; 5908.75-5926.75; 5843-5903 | 2.9 angstrom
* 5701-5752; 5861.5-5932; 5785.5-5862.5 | -2.8 angstrom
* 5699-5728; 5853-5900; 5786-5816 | -1.8 angstrom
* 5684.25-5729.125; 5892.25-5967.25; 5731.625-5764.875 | -1.0 angstrom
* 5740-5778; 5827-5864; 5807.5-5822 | 0.1 angstrom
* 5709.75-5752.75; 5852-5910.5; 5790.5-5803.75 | -0.8 angstrom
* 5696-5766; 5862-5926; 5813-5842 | -1.2 angstrom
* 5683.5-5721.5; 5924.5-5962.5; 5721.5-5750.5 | -1.4 angstrom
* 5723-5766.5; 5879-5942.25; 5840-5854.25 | -0.7 angstrom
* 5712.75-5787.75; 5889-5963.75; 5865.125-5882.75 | -0.7 angstrom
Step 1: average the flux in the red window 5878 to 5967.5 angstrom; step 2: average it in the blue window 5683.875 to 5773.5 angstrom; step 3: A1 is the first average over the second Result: 0.96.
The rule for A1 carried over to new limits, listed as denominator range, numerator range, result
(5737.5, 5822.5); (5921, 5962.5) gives 0.99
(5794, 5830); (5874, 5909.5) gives 0.91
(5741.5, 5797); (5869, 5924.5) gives 0.95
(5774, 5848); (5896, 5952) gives 0.97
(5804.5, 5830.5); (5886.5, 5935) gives 0.94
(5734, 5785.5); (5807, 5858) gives 1.00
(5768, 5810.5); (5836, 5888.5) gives 0.99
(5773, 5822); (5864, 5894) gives 0.94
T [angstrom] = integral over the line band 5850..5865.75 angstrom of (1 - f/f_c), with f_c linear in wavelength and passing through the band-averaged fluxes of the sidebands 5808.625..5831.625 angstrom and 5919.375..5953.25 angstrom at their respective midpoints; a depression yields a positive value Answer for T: 0.4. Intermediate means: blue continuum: 8.66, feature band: 8.38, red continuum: 8.53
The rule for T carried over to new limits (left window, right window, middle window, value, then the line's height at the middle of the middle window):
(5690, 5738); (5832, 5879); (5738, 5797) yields -0.2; 8.59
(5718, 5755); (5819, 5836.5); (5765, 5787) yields 0.4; 8.74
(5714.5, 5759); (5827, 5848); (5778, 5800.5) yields 0.3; 8.75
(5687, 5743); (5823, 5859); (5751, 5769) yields 0.2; 8.63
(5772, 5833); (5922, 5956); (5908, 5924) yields 0.2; 8.55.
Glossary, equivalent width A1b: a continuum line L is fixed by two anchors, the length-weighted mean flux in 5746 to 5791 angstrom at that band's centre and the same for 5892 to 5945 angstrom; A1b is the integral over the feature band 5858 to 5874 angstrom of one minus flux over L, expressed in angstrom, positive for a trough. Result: -0.2 angstrom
